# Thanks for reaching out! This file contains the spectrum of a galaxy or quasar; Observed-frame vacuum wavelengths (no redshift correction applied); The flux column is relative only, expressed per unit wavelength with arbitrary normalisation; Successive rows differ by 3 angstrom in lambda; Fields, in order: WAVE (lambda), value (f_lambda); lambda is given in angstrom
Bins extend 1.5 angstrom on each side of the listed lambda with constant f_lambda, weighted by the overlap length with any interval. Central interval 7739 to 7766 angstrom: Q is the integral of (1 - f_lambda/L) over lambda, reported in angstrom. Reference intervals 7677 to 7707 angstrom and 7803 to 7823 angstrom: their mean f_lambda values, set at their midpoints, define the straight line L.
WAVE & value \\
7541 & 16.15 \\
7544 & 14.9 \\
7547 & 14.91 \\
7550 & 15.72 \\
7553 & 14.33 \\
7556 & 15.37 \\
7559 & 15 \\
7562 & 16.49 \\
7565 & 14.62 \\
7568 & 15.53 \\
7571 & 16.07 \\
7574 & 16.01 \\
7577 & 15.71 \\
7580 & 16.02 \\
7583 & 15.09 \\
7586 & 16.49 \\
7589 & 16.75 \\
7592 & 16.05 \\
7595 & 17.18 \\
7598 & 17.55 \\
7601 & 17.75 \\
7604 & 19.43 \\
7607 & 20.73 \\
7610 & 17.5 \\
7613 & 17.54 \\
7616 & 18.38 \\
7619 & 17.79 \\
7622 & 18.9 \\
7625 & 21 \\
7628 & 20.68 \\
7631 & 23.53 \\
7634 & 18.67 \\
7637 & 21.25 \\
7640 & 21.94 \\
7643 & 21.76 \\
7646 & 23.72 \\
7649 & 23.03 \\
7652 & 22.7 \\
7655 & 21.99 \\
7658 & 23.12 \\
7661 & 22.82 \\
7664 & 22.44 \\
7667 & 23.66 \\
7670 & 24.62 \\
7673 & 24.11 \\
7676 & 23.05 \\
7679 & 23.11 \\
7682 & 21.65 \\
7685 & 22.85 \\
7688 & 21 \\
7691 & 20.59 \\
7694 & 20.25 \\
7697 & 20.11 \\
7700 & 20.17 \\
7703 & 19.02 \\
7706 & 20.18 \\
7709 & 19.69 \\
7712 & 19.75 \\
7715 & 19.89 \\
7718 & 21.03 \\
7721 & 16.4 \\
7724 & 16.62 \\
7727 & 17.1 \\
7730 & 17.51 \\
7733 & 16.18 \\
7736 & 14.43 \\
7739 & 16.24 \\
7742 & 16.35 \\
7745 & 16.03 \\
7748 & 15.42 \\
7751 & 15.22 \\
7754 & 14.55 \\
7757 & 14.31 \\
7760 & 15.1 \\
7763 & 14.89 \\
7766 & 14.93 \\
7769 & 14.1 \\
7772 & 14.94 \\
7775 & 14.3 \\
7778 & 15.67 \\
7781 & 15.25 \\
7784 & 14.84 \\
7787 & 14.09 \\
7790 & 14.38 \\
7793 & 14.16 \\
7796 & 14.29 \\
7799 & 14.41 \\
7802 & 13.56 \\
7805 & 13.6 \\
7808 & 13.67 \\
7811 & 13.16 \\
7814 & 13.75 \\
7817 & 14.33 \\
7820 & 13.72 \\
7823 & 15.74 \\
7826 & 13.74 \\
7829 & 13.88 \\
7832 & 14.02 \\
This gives 3.3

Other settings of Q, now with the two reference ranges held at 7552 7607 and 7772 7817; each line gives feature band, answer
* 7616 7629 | -2.9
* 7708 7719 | -3.7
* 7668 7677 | -5.0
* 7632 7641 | -2.8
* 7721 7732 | -1.5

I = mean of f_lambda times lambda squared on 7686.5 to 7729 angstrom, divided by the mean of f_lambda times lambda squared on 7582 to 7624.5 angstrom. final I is 1.12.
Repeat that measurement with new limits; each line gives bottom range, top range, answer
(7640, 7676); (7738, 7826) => 0.66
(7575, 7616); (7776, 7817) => 0.87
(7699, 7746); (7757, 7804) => 0.83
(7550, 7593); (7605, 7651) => 1.32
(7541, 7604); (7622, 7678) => 1.43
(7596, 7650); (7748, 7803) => 0.76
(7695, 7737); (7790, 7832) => 0.78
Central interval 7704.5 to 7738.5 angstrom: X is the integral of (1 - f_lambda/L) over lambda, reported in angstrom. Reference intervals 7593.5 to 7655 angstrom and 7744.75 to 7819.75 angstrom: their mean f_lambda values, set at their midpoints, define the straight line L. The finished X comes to -2.8 angstrom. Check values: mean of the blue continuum 20.1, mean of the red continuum 14.5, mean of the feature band 18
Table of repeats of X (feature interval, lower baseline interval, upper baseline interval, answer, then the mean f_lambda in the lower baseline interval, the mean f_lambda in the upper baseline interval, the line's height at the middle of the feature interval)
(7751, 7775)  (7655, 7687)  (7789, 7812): 2.7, 23.1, 13.9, 16.6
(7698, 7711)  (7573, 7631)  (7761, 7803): -3.1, 17.9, 14.6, 16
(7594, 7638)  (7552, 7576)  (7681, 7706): -4.1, 15.5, 20.7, 17.5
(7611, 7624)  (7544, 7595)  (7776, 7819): -2.4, 15.7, 14.2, 15.4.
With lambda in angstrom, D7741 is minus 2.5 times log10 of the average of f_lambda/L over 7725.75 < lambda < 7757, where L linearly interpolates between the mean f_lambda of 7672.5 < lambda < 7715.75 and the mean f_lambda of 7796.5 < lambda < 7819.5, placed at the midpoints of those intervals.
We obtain 0.14 mag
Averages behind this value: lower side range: 21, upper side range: 13.8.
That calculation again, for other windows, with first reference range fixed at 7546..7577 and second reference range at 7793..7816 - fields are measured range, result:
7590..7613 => -0.18 mag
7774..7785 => -0.08 mag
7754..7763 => -0.04 mag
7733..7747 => -0.11 mag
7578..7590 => -0.05 mag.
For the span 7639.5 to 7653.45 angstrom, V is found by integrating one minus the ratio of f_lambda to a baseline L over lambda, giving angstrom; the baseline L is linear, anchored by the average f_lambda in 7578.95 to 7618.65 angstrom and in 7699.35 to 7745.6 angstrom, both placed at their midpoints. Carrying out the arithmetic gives -4.0 angstrom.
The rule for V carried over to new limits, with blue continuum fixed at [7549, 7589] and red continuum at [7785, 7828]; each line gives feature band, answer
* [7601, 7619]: -3.8 angstrom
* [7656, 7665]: -4.6 angstrom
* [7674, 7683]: -4.7 angstrom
